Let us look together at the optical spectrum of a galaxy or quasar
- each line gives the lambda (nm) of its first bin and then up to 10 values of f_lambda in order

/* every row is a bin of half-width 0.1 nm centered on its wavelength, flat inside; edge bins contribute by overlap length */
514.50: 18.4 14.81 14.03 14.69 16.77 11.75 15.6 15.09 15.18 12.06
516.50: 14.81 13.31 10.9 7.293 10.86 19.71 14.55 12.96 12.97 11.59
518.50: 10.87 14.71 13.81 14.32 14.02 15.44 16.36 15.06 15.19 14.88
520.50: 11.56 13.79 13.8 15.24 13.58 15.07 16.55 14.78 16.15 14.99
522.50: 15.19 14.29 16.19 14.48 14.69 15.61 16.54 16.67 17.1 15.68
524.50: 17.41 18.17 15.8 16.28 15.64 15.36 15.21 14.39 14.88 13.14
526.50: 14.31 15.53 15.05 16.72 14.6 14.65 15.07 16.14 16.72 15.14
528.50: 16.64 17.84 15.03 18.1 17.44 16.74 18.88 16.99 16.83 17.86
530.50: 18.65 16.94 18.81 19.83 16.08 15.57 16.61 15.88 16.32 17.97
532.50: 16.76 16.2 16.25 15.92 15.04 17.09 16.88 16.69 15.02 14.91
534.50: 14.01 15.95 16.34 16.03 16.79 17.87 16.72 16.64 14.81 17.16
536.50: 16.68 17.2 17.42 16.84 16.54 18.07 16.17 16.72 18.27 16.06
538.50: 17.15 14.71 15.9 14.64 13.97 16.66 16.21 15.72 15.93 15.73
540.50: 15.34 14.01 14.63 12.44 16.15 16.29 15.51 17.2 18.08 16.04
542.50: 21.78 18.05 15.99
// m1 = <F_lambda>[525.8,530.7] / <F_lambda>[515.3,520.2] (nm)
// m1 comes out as 1.2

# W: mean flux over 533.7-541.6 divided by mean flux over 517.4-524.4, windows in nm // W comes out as 1.08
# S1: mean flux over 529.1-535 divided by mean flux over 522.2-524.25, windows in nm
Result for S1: 1.07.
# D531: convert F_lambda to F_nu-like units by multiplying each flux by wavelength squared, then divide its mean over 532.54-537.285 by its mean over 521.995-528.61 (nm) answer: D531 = 1.08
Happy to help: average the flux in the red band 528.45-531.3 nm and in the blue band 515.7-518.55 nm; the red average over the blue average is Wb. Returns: 1.34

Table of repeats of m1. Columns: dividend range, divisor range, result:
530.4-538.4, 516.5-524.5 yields 1.15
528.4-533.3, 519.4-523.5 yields 1.15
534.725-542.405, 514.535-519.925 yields 1.17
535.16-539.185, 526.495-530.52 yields 1.01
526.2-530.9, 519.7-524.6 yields 1.08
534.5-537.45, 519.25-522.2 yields 1.12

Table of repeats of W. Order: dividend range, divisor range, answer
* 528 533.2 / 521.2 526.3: 1.09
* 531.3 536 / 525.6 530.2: 1.02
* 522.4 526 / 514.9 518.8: 1.17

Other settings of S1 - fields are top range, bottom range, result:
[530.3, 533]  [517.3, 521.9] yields 1.20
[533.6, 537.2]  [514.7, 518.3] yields 1.20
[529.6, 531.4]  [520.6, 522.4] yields 1.20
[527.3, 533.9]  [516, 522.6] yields 1.20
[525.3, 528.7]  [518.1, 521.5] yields 1.09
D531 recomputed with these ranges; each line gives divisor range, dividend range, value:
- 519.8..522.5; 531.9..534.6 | 1.15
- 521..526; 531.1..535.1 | 1.07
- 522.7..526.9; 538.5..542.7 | 1.08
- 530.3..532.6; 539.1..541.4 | 0.91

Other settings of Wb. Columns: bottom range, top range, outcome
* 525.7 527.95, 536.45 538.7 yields 1.13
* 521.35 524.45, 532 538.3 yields 1.06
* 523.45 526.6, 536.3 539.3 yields 1.05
